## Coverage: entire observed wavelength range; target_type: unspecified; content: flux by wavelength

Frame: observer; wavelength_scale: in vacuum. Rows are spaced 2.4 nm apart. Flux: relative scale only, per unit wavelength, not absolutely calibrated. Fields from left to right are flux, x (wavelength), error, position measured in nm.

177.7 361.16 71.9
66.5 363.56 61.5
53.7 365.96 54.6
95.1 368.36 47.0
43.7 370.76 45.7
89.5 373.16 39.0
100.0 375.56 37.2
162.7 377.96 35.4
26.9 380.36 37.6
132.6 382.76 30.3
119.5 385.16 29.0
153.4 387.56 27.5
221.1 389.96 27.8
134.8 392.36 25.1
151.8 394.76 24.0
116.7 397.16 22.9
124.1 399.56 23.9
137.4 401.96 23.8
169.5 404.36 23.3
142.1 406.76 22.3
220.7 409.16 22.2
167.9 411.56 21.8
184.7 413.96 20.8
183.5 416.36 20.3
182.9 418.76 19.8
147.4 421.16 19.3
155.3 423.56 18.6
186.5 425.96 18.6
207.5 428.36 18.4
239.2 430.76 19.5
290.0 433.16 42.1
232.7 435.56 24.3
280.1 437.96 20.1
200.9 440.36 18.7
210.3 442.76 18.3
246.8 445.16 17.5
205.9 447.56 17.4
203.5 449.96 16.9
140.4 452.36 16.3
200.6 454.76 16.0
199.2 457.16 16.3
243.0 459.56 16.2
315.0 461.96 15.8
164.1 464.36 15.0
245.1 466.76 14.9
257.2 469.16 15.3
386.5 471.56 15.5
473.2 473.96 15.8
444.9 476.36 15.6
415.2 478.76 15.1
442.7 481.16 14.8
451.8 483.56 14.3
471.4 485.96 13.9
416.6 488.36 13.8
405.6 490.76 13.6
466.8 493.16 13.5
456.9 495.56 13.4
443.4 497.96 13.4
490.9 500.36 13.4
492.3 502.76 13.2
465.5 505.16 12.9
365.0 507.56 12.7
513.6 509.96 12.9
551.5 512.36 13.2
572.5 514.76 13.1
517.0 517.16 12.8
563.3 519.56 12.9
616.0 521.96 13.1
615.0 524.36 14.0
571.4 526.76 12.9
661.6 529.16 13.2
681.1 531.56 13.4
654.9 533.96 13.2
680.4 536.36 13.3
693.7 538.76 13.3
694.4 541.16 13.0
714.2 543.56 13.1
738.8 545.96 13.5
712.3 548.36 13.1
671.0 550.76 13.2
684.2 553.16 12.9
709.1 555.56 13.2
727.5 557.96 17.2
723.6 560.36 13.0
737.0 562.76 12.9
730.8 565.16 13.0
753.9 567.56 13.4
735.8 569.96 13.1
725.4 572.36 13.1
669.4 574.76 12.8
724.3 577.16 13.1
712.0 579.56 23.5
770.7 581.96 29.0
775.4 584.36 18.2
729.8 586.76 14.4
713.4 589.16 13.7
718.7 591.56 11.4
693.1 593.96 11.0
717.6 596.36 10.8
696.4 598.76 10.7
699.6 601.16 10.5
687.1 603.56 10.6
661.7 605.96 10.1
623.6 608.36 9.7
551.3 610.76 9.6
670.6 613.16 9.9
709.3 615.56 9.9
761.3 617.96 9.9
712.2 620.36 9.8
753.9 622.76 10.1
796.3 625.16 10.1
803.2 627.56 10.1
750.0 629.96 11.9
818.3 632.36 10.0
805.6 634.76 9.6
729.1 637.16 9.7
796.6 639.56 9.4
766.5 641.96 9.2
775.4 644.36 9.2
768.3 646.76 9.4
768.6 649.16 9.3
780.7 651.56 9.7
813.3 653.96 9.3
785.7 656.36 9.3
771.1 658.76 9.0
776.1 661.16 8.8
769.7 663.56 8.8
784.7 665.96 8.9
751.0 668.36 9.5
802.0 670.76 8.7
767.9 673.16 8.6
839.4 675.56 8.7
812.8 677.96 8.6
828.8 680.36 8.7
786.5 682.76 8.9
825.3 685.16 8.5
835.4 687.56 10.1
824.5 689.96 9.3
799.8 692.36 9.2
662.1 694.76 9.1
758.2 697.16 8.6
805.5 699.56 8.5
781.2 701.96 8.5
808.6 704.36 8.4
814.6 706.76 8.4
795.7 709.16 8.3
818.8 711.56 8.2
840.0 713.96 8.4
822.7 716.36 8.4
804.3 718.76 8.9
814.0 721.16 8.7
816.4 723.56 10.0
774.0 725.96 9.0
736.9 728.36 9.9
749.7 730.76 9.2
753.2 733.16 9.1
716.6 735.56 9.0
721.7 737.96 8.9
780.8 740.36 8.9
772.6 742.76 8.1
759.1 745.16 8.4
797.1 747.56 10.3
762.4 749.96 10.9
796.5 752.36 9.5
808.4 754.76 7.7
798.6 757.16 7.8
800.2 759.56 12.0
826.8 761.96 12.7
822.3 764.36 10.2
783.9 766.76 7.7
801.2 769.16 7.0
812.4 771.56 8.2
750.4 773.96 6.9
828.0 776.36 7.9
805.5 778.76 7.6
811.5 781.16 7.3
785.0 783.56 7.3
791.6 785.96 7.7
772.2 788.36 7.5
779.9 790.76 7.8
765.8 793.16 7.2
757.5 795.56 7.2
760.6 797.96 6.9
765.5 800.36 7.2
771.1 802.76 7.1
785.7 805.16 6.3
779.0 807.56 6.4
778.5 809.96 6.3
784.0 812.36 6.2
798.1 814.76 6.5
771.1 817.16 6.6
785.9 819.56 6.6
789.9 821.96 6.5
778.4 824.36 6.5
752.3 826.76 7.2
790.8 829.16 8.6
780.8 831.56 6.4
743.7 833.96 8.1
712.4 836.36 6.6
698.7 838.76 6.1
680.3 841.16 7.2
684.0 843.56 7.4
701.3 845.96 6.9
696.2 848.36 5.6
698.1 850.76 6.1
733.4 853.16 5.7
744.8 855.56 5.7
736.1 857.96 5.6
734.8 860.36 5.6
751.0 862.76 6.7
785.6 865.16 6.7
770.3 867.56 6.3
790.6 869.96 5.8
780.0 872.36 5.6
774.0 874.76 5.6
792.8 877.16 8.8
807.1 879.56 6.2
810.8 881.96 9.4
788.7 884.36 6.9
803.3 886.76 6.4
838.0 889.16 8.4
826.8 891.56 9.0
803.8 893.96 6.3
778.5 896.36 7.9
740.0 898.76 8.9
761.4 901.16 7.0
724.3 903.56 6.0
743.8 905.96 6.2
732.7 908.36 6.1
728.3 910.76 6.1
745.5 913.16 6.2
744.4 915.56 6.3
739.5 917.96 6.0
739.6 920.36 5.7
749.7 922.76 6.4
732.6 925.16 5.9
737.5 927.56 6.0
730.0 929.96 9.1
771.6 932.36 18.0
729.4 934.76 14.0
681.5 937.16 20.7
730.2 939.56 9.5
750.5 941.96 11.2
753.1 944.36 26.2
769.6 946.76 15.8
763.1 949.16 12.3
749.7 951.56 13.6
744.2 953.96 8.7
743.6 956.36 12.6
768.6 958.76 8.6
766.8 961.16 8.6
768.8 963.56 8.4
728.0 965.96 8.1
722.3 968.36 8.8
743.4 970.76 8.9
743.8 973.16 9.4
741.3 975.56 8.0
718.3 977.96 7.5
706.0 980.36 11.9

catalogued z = 0.18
